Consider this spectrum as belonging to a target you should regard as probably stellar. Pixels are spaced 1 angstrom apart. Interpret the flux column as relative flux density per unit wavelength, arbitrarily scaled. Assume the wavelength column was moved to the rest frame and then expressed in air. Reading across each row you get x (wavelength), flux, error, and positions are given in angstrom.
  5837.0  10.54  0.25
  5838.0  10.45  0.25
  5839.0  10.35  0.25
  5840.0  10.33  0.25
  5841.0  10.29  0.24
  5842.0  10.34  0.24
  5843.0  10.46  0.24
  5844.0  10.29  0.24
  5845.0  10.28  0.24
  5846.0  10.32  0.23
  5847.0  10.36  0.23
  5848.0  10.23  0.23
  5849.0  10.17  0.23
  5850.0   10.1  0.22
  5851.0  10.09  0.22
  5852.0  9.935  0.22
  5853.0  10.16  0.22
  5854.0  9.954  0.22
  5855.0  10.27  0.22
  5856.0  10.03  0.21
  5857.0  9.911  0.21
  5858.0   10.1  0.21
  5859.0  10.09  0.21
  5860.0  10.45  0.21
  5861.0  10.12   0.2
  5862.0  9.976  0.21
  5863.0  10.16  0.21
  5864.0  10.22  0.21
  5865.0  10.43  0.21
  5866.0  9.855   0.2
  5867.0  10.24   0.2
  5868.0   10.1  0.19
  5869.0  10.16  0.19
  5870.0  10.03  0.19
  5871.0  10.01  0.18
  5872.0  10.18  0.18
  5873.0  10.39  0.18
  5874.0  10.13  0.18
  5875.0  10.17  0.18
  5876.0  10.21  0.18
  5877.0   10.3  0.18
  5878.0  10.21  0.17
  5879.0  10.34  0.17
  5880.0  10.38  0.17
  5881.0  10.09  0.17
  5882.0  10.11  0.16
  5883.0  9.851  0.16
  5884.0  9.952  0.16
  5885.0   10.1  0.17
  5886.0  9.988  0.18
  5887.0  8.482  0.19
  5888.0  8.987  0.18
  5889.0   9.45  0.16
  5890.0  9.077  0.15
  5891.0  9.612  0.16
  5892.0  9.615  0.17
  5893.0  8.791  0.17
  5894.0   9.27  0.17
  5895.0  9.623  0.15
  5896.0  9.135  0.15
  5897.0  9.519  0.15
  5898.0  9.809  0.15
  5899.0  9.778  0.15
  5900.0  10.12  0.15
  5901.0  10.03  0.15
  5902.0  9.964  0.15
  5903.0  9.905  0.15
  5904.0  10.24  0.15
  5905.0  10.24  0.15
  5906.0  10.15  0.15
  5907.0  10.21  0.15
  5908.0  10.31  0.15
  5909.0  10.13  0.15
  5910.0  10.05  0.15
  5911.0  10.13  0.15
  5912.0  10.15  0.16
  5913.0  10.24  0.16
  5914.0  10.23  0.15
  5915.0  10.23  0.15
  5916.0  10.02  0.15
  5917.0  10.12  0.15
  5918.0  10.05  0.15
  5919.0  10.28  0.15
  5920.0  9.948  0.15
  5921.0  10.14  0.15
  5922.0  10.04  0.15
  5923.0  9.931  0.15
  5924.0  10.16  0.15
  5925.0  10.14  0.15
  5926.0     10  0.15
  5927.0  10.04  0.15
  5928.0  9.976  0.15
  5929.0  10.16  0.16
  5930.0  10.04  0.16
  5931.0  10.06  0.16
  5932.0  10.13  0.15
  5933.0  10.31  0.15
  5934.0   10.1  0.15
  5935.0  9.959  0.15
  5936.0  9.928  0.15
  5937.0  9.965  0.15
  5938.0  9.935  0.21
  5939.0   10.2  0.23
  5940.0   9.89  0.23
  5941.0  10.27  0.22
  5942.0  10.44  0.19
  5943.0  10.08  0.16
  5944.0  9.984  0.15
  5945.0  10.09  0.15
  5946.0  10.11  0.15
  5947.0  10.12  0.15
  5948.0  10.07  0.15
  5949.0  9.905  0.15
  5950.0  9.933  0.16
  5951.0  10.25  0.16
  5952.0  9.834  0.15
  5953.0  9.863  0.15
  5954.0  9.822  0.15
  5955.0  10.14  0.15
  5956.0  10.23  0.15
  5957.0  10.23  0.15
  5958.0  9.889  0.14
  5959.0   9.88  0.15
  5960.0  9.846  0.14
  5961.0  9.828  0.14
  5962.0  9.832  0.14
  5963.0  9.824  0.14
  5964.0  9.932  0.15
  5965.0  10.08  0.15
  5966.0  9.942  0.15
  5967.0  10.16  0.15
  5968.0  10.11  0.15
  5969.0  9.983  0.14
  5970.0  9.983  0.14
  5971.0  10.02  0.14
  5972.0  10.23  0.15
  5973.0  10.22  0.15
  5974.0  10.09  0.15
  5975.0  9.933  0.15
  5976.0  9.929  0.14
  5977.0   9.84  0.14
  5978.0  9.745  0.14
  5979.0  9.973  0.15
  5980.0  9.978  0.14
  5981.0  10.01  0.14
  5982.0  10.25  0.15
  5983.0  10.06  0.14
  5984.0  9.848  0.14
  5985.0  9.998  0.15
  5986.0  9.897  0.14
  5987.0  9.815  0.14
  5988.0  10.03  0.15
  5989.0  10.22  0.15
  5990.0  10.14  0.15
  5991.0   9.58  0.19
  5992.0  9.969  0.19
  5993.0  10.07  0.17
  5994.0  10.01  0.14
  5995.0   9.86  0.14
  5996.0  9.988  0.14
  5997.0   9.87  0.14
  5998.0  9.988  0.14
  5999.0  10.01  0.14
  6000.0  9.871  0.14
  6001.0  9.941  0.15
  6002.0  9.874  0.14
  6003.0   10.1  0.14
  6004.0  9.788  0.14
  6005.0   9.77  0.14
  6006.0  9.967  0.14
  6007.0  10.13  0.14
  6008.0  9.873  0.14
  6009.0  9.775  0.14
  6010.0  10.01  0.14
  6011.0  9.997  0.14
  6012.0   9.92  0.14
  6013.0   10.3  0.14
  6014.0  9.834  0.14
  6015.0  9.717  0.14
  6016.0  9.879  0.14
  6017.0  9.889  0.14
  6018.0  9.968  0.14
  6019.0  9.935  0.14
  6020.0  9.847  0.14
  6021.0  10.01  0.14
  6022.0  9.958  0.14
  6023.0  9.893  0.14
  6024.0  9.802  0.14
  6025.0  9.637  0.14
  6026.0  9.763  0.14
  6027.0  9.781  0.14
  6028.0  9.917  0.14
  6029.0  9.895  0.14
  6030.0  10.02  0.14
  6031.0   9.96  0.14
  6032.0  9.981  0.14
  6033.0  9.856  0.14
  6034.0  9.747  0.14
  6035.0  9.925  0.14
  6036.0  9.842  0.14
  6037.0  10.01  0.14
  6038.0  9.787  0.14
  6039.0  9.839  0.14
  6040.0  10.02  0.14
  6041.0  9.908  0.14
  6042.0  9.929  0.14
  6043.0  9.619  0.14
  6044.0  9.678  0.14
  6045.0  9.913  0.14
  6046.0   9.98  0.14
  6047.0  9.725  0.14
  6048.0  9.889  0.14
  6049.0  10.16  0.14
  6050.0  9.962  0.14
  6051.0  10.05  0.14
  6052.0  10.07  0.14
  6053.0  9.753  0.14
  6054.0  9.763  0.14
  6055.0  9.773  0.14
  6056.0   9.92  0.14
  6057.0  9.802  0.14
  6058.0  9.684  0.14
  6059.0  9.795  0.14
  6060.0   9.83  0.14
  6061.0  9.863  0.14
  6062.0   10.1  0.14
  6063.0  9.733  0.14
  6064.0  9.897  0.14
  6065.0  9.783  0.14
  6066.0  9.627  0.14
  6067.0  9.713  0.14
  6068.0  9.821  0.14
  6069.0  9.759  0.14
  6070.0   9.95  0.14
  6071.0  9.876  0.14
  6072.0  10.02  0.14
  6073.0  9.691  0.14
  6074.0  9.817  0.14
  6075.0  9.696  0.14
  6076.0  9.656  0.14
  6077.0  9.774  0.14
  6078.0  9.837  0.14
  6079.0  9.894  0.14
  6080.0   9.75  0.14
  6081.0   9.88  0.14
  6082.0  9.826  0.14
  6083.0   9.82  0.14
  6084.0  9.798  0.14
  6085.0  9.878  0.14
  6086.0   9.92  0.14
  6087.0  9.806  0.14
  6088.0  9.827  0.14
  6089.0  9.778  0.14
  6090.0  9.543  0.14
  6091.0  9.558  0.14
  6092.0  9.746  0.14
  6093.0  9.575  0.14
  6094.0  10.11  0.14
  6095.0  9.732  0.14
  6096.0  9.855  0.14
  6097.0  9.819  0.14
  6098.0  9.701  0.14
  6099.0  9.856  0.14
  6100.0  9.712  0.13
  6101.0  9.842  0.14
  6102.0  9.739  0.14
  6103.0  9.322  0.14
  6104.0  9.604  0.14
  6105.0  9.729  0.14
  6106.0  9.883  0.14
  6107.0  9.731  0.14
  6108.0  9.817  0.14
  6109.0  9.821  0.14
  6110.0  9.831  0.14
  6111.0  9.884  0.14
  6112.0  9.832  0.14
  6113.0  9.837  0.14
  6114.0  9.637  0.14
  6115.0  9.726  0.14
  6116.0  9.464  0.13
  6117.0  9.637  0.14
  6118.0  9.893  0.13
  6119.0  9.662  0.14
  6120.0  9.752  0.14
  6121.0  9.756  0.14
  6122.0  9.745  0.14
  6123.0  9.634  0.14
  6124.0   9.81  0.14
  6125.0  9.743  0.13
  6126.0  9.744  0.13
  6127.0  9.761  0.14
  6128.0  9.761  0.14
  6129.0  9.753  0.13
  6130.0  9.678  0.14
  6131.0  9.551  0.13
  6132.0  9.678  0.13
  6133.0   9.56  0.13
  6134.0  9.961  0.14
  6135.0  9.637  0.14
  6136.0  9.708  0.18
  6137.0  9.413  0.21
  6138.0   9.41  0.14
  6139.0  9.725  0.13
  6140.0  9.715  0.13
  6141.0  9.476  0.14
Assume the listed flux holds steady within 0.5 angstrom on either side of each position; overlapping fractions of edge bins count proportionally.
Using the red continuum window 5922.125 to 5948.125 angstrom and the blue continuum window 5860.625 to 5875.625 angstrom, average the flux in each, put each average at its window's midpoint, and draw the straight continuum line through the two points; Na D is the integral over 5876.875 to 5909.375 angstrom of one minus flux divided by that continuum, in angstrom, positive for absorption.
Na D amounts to 1.0 angstrom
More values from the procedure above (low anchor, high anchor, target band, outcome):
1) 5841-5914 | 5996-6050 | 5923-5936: -0.1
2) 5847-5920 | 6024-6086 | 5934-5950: -0.2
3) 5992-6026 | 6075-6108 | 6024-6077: 0.0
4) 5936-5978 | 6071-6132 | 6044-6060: 0.0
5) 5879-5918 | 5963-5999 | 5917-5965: -0.6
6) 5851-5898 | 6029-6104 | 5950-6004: -0.6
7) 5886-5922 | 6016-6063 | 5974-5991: -0.2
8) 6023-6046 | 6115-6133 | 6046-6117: -0.2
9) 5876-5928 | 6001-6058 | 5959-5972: -0.1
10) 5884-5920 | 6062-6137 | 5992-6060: -0.8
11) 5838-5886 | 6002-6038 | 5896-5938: 0.1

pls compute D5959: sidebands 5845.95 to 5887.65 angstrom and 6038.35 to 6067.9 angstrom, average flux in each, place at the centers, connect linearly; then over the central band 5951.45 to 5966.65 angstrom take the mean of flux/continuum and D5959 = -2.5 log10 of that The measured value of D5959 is 0.00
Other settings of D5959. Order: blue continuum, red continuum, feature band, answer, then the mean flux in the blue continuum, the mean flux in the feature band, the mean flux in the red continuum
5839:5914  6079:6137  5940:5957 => -0.02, 10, 10.1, 9.75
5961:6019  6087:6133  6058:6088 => 0.00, 9.96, 9.82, 9.73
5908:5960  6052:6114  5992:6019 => 0.00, 10.1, 9.94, 9.79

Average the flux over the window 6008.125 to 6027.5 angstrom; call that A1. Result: 9.89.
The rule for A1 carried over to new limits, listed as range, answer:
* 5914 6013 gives 10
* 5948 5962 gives 9.97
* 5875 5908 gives 9.81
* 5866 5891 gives 9.95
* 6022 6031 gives 9.85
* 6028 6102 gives 9.83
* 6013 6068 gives 9.87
